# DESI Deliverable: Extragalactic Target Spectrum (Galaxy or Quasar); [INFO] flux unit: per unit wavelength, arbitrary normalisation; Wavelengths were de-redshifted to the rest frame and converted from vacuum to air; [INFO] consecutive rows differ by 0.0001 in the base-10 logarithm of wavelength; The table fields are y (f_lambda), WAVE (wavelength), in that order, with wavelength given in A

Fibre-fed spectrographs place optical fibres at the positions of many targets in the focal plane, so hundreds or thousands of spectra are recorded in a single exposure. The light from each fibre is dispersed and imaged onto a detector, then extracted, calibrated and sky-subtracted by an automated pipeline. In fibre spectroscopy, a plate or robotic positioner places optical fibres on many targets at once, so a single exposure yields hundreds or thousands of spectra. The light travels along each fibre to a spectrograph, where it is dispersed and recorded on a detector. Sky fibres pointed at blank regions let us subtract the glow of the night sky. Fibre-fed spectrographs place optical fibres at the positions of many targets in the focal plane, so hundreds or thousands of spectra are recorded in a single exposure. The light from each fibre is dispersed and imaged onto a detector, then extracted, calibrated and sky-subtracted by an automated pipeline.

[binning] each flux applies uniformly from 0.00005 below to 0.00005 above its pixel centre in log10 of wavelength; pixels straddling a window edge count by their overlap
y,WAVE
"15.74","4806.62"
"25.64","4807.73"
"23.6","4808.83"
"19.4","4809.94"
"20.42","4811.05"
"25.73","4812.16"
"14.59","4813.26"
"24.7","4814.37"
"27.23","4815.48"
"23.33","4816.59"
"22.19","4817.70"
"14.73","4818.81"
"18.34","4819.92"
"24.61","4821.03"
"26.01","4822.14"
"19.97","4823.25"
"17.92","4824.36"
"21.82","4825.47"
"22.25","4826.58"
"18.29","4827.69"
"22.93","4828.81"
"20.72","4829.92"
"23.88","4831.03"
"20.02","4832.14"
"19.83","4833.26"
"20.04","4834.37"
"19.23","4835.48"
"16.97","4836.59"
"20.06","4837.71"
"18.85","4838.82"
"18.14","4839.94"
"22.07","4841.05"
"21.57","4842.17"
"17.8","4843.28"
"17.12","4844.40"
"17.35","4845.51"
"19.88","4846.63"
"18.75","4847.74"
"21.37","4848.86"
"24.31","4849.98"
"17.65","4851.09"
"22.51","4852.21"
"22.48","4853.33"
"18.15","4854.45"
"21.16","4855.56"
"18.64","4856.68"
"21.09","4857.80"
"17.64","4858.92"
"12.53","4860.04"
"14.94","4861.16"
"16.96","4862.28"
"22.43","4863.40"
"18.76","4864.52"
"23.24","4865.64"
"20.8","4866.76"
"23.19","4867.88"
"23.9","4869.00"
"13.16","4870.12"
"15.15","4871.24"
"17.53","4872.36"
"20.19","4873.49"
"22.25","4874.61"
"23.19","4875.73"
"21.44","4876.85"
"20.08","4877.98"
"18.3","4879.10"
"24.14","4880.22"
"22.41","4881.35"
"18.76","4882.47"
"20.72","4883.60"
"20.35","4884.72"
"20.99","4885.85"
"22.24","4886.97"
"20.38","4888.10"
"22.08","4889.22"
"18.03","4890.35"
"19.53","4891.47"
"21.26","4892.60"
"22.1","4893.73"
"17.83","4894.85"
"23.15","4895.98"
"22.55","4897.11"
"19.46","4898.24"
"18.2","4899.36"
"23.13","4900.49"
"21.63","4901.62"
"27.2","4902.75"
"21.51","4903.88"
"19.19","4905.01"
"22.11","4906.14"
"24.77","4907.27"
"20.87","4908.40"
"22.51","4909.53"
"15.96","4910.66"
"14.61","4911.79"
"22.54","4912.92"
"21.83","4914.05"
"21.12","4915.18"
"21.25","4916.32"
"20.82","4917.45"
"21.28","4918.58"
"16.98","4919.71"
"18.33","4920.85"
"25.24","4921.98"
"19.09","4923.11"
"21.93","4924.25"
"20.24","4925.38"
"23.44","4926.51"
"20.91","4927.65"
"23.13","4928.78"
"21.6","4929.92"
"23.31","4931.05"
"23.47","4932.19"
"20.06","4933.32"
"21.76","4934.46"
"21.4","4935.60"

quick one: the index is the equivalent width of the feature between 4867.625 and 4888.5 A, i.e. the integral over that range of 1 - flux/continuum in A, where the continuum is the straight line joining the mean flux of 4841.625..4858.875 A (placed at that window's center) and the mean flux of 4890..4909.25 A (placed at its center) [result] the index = 0.3 A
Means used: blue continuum 19.9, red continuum 21.4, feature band 20.4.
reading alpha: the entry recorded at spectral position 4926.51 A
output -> 23.44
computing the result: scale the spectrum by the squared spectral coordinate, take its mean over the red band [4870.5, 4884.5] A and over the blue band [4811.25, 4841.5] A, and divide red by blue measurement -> 0.99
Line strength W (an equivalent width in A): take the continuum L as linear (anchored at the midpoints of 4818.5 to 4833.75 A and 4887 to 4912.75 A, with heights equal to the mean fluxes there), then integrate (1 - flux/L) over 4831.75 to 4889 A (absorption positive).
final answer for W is 2.9 A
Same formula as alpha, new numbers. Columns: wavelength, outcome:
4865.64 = 23.24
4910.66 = 15.96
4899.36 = 18.2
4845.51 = 17.35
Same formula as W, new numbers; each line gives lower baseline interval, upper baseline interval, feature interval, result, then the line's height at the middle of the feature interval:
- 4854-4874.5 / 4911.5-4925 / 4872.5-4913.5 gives -2.43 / 19.8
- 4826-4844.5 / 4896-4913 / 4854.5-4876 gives 1.35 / 20.5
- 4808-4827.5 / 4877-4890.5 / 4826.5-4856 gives 1.69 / 21.3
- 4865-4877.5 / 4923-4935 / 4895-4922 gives 0.42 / 21.3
